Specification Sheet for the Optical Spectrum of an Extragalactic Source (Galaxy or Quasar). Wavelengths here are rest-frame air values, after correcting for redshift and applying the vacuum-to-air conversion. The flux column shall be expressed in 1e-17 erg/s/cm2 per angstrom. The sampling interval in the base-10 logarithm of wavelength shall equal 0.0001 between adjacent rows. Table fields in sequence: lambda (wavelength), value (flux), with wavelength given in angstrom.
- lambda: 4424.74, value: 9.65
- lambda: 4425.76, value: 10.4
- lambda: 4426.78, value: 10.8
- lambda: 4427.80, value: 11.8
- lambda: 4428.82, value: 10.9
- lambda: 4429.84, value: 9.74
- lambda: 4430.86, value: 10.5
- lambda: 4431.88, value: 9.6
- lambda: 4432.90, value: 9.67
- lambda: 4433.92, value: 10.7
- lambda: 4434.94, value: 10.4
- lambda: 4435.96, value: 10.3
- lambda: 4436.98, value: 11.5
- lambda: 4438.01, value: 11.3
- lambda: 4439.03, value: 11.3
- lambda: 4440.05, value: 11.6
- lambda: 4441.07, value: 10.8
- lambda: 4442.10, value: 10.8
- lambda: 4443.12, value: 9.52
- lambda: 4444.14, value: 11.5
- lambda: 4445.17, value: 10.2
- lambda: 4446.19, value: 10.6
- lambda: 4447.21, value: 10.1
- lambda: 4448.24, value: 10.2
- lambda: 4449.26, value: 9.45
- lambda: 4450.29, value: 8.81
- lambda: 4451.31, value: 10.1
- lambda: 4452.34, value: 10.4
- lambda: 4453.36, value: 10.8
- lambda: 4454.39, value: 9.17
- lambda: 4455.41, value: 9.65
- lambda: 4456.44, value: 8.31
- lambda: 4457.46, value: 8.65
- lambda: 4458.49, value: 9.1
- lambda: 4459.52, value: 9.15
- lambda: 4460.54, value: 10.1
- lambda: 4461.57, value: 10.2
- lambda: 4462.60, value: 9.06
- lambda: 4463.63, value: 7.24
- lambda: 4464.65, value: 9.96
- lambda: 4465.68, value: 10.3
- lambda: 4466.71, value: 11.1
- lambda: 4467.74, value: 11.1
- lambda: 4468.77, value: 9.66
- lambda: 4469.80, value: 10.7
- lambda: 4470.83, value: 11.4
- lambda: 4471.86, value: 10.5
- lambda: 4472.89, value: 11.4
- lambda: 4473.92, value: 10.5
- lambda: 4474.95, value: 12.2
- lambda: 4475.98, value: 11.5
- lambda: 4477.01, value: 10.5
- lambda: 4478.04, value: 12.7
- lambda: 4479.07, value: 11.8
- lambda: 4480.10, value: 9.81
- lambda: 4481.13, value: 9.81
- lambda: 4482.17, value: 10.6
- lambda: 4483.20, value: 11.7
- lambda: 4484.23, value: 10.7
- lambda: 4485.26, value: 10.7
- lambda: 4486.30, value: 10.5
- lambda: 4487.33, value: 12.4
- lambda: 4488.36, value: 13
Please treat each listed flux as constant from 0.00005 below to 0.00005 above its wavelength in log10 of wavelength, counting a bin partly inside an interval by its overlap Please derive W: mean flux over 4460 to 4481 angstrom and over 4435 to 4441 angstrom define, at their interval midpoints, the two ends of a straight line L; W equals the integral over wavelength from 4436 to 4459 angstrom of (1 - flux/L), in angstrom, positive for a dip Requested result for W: 1.6 angstrom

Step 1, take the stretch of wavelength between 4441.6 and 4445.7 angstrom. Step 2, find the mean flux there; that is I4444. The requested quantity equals 10.5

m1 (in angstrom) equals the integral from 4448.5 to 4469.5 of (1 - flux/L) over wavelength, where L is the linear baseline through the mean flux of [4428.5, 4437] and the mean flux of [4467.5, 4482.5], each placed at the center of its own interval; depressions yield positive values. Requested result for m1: 2.1 angstrom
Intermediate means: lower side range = 10.3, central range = 9.63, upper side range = 10.9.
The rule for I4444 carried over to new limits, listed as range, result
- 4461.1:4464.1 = 8.82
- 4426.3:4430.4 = 10.8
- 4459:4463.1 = 9.63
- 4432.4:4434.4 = 10.2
